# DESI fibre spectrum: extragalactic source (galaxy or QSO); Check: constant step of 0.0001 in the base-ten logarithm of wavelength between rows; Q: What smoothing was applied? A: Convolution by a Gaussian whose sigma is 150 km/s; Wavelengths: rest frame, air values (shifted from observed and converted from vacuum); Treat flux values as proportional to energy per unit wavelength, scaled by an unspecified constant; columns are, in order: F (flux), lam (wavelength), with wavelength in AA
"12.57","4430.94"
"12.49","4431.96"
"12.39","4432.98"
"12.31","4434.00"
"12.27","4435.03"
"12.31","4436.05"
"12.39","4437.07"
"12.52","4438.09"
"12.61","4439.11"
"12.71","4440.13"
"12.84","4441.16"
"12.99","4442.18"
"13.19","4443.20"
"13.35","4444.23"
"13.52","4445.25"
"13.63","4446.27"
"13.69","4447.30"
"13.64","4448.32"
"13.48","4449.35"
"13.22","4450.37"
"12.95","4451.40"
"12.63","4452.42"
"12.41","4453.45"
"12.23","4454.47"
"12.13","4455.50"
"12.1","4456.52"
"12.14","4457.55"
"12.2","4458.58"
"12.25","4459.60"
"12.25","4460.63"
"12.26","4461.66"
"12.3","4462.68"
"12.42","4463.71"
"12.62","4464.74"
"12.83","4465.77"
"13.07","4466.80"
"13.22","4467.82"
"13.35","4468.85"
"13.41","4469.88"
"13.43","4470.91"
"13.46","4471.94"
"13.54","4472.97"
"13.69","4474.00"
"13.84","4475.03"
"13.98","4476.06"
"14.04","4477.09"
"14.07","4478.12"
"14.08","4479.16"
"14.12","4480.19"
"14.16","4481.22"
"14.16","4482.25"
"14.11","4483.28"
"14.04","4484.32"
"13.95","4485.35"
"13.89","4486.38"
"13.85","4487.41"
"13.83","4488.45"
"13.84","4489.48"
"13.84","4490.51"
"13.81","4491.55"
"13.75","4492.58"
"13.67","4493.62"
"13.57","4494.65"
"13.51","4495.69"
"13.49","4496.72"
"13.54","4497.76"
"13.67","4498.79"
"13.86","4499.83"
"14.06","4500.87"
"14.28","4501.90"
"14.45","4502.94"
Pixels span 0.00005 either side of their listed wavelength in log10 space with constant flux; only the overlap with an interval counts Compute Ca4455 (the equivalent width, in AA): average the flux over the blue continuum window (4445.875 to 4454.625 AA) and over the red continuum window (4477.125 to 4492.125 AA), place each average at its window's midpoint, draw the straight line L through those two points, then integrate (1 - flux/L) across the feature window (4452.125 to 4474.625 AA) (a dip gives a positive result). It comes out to 1.2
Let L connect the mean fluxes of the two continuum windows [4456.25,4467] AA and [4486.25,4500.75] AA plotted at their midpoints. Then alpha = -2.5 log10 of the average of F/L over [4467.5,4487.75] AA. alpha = -0.06 mag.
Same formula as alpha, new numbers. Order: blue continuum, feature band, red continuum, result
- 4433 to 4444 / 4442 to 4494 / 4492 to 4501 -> -0.013 mag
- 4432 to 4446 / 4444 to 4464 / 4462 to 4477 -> 0.020 mag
